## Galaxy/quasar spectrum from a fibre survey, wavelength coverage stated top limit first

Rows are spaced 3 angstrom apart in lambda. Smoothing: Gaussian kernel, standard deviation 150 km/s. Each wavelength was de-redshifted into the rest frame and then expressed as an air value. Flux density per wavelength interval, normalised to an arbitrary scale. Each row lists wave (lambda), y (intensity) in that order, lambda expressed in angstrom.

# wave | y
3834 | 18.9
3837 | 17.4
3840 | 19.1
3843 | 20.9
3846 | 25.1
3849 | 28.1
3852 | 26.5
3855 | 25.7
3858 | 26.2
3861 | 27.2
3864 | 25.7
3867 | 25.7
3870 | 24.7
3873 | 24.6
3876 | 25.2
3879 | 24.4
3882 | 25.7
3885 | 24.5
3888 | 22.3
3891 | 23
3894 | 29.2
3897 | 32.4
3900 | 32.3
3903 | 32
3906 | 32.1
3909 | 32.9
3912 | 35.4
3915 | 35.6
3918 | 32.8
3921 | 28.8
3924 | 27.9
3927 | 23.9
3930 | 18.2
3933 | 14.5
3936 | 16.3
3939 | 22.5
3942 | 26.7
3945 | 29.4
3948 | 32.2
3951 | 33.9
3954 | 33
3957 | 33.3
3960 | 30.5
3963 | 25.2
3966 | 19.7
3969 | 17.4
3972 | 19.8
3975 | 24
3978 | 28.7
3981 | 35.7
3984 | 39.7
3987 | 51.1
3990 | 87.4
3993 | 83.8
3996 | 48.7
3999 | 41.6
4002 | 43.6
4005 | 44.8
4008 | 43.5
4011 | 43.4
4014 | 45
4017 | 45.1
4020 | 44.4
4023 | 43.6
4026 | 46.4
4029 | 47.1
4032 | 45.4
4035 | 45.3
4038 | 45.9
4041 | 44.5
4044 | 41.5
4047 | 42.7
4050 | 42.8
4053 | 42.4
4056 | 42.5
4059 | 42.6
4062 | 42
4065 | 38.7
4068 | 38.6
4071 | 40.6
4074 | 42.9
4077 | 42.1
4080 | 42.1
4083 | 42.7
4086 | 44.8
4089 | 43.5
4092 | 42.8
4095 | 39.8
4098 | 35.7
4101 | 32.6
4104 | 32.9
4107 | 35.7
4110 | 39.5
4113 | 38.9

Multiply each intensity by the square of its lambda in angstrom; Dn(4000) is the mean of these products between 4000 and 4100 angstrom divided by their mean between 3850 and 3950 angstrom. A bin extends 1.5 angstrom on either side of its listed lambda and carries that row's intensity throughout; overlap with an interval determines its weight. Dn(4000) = 1.72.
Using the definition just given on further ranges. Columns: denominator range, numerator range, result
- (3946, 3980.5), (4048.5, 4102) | 1.59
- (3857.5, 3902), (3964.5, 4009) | 1.69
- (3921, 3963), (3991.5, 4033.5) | 1.87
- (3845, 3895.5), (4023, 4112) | 1.80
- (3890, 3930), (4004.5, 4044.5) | 1.57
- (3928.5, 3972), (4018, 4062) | 1.84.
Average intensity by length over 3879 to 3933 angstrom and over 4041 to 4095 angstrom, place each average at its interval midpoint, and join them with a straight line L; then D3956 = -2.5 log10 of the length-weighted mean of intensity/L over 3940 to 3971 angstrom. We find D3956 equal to 0.16 mag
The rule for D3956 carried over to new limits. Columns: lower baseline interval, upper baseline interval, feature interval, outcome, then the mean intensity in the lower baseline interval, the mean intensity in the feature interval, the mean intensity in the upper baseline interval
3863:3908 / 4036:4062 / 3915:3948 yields 0.25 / 27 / 25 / 43.1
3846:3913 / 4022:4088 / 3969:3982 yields 0.37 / 27.4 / 25.6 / 43.1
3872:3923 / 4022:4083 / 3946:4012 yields -0.07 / 29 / 39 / 43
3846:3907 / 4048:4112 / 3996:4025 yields -0.23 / 26.8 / 44.2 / 40.4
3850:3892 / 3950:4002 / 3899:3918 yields -0.12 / 25.2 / 33.4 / 38.6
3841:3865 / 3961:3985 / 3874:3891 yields 0.06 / 25.5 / 24.3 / 26.1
